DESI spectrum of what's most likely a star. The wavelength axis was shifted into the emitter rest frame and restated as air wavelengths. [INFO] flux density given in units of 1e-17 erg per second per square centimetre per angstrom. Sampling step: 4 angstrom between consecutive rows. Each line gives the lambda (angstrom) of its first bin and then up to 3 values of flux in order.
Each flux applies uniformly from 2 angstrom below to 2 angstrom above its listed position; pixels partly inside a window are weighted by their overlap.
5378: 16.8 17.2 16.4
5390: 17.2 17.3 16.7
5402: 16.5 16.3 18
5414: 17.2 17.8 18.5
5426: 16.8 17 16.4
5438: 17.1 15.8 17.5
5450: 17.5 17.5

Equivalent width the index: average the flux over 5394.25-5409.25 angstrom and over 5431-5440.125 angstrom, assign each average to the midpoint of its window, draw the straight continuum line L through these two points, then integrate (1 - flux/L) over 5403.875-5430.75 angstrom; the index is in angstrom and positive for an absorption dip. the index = -1.0 angstrom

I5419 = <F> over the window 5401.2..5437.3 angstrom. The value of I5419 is 17.2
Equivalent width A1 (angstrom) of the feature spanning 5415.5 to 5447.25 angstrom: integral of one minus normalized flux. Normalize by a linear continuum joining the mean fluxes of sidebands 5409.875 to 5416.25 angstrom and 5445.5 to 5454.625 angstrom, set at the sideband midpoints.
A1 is 0.7 angstrom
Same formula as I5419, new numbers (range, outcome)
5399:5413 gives 16.9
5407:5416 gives 17.5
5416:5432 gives 17.5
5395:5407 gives 16.6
